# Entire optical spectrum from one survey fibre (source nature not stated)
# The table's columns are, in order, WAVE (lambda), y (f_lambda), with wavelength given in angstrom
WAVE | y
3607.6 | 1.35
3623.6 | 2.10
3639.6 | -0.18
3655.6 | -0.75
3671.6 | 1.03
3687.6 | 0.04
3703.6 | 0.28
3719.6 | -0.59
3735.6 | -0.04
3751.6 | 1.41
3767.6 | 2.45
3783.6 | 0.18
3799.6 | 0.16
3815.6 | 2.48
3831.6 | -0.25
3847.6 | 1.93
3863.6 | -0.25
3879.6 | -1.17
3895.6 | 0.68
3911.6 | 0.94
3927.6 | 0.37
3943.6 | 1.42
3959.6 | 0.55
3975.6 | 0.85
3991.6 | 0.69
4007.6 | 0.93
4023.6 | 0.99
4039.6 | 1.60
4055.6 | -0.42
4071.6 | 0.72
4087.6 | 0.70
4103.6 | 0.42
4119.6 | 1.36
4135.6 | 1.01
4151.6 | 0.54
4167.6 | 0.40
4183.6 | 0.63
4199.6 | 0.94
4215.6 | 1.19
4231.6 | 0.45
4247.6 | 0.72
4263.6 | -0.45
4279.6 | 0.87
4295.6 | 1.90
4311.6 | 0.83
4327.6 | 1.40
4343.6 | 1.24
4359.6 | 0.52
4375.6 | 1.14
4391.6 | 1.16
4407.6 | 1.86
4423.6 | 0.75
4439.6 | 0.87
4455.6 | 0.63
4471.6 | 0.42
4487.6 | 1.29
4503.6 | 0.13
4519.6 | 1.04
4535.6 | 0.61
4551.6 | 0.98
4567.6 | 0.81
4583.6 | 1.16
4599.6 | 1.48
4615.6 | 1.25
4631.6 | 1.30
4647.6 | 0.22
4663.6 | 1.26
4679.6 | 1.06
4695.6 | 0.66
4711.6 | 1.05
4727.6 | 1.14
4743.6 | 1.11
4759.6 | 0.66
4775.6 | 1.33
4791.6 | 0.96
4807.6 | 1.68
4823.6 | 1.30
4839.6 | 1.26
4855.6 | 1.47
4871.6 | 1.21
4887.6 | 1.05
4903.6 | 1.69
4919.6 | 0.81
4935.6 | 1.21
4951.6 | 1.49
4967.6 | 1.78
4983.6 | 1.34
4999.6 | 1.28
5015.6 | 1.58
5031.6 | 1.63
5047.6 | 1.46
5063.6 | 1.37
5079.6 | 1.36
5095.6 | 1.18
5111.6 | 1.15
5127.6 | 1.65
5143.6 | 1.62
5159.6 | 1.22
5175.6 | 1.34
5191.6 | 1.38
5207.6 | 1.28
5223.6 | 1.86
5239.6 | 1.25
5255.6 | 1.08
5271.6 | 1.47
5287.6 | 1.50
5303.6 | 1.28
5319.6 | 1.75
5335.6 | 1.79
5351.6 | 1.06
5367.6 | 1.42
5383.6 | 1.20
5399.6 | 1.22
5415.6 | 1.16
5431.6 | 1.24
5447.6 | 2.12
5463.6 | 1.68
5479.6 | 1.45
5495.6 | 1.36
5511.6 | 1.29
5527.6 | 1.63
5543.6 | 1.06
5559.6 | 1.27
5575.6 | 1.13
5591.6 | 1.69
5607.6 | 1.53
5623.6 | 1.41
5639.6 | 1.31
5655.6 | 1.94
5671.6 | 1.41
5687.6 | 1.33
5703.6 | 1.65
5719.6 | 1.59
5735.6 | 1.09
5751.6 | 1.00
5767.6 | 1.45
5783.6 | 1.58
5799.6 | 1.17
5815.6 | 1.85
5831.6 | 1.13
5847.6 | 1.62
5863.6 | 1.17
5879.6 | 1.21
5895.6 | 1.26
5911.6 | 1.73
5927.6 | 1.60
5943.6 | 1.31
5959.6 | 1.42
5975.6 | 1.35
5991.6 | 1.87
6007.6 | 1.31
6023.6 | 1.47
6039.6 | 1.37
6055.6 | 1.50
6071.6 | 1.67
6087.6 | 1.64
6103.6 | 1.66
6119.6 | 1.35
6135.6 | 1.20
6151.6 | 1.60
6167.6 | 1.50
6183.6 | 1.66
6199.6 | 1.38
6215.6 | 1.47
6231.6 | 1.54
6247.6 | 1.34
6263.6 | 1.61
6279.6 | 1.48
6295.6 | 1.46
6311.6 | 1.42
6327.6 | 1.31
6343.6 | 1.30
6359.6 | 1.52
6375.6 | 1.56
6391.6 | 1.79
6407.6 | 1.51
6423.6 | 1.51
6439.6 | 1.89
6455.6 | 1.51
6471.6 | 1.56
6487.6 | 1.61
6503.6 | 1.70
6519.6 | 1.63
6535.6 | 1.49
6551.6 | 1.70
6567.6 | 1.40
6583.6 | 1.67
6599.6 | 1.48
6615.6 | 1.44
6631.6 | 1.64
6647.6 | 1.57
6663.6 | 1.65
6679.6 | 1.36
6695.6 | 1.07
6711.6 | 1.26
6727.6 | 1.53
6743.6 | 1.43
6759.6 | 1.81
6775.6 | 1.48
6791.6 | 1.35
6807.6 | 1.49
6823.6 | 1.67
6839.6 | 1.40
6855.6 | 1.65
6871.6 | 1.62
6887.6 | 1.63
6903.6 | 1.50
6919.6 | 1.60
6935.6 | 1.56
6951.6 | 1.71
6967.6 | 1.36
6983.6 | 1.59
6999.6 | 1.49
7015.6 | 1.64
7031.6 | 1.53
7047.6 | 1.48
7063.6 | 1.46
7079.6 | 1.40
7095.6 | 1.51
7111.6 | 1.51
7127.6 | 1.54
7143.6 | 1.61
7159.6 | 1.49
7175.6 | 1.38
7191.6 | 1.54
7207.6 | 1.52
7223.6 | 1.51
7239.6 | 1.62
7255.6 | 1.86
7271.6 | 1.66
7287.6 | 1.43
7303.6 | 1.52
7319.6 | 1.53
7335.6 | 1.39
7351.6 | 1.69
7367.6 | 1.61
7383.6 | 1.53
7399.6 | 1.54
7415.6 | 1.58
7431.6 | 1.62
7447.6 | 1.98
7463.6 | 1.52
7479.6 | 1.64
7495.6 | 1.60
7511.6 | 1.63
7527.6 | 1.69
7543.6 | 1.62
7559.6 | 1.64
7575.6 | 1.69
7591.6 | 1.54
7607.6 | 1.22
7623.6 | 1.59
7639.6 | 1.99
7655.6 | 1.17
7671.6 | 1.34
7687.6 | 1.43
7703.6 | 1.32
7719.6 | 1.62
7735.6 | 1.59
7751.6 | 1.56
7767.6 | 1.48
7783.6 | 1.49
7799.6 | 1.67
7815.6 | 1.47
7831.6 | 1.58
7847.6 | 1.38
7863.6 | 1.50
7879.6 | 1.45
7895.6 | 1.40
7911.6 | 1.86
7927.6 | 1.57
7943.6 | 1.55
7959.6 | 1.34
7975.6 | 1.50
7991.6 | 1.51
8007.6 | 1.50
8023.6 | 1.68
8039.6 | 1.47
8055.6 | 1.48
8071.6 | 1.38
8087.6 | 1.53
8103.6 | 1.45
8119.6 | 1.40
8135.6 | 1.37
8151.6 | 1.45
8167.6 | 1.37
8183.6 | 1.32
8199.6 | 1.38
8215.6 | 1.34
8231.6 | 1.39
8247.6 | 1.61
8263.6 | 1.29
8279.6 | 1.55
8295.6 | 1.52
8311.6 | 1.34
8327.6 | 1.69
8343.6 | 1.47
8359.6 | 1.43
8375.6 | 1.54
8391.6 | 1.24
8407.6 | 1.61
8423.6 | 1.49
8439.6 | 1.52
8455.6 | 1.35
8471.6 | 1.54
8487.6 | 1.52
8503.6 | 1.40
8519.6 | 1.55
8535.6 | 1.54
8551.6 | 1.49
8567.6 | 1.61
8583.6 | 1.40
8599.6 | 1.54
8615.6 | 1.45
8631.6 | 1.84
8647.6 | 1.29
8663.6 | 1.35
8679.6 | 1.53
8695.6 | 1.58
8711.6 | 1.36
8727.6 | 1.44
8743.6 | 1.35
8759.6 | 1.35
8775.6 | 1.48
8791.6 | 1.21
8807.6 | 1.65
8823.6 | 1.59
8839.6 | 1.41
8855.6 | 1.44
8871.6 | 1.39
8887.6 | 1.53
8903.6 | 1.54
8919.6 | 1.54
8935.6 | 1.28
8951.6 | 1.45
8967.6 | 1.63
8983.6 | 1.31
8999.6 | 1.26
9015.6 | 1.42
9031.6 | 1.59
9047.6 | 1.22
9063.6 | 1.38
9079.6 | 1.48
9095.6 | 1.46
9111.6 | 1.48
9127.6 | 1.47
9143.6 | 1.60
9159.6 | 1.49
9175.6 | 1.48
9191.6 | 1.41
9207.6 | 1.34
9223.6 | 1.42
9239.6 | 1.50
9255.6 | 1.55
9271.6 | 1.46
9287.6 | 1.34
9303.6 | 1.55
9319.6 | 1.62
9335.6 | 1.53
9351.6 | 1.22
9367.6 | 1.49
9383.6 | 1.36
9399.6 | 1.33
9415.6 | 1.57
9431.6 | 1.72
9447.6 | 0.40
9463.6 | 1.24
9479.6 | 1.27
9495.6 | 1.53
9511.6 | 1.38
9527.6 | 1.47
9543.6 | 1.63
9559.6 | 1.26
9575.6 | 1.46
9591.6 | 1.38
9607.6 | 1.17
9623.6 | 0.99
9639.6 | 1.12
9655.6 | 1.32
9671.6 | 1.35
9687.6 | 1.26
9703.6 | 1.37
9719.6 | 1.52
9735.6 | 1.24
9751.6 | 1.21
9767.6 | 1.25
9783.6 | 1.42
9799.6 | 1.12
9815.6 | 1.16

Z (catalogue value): 0.13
